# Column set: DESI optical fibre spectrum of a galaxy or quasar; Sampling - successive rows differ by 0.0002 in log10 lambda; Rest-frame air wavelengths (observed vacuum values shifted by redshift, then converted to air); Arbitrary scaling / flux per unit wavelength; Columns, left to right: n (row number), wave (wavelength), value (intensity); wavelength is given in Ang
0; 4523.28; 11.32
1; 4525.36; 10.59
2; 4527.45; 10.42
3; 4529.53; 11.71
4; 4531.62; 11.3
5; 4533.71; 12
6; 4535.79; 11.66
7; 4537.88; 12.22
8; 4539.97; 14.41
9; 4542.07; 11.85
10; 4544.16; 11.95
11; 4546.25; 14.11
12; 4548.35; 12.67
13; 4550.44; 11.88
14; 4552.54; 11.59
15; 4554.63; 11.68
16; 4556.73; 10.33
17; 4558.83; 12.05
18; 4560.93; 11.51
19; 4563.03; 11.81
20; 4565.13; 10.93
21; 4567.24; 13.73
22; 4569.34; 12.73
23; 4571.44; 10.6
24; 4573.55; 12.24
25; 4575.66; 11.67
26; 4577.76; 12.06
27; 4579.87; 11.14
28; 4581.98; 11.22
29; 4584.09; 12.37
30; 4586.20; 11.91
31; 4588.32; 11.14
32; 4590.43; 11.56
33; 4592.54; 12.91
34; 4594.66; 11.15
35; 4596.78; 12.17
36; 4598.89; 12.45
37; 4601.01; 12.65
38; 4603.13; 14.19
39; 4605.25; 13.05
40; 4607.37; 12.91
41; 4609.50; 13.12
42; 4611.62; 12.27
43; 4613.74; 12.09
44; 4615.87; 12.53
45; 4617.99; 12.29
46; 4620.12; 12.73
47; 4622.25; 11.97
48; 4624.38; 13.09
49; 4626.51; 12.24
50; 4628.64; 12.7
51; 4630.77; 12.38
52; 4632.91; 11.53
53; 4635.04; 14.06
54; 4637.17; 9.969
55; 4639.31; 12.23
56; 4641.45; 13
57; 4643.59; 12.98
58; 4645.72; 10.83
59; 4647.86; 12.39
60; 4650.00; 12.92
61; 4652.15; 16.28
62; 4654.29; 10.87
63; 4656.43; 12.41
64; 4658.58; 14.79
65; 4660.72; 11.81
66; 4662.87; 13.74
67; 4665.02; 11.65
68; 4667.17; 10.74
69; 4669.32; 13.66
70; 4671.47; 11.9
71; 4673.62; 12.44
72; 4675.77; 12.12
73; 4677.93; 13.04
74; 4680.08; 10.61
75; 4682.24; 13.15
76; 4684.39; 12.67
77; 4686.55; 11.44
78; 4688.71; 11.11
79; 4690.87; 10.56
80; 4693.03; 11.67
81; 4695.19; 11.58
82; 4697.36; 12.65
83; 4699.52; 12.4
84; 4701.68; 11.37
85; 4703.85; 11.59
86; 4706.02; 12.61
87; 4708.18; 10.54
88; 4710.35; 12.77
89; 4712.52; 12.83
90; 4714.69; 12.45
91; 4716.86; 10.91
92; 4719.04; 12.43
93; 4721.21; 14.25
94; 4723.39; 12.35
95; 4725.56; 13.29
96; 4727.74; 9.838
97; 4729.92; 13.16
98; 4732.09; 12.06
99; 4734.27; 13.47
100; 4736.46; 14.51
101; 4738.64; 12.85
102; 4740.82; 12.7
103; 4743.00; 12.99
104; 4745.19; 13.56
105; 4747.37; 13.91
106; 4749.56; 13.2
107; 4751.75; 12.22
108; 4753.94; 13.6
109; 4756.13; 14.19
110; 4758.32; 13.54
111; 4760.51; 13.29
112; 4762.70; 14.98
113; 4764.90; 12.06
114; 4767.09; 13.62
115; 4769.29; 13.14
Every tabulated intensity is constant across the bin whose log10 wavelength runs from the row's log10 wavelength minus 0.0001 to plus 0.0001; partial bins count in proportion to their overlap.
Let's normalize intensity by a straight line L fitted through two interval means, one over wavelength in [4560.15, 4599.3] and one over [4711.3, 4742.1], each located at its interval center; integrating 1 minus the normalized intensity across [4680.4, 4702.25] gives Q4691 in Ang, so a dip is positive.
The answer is 1.1 Ang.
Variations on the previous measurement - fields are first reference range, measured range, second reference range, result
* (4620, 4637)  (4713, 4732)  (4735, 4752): 1.16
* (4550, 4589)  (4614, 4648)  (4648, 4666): 0.90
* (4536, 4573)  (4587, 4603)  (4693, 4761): 0.14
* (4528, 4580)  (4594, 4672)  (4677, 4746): -2.59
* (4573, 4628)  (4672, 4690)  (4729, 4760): 1.11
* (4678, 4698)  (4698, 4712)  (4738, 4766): 0.27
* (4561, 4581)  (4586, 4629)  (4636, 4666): -0.90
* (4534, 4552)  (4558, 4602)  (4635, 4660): 2.38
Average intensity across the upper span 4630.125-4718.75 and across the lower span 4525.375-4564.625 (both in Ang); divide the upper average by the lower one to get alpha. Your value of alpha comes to 1.03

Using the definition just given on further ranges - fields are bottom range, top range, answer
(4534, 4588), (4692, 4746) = 1.04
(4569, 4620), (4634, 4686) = 1.03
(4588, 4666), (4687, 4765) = 1.01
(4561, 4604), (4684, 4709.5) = 0.97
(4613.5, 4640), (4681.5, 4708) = 0.96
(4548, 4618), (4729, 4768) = 1.10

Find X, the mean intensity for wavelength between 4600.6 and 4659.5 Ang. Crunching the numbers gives 12.7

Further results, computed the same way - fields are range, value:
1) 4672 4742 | 12.2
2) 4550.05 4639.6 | 12.1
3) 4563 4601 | 11.9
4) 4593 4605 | 12.6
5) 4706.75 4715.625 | 12.2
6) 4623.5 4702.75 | 12.3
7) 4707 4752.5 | 12.7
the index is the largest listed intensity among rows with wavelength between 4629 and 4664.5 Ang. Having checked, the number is 16.28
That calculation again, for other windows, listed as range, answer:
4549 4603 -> 13.73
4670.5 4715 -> 13.15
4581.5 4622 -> 14.19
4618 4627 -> 13.09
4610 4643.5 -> 14.06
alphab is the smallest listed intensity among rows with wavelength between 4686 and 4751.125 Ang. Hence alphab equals 9.838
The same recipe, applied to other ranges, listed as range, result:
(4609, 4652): 9.969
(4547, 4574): 10.33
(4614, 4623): 11.97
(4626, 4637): 11.53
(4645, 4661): 10.83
